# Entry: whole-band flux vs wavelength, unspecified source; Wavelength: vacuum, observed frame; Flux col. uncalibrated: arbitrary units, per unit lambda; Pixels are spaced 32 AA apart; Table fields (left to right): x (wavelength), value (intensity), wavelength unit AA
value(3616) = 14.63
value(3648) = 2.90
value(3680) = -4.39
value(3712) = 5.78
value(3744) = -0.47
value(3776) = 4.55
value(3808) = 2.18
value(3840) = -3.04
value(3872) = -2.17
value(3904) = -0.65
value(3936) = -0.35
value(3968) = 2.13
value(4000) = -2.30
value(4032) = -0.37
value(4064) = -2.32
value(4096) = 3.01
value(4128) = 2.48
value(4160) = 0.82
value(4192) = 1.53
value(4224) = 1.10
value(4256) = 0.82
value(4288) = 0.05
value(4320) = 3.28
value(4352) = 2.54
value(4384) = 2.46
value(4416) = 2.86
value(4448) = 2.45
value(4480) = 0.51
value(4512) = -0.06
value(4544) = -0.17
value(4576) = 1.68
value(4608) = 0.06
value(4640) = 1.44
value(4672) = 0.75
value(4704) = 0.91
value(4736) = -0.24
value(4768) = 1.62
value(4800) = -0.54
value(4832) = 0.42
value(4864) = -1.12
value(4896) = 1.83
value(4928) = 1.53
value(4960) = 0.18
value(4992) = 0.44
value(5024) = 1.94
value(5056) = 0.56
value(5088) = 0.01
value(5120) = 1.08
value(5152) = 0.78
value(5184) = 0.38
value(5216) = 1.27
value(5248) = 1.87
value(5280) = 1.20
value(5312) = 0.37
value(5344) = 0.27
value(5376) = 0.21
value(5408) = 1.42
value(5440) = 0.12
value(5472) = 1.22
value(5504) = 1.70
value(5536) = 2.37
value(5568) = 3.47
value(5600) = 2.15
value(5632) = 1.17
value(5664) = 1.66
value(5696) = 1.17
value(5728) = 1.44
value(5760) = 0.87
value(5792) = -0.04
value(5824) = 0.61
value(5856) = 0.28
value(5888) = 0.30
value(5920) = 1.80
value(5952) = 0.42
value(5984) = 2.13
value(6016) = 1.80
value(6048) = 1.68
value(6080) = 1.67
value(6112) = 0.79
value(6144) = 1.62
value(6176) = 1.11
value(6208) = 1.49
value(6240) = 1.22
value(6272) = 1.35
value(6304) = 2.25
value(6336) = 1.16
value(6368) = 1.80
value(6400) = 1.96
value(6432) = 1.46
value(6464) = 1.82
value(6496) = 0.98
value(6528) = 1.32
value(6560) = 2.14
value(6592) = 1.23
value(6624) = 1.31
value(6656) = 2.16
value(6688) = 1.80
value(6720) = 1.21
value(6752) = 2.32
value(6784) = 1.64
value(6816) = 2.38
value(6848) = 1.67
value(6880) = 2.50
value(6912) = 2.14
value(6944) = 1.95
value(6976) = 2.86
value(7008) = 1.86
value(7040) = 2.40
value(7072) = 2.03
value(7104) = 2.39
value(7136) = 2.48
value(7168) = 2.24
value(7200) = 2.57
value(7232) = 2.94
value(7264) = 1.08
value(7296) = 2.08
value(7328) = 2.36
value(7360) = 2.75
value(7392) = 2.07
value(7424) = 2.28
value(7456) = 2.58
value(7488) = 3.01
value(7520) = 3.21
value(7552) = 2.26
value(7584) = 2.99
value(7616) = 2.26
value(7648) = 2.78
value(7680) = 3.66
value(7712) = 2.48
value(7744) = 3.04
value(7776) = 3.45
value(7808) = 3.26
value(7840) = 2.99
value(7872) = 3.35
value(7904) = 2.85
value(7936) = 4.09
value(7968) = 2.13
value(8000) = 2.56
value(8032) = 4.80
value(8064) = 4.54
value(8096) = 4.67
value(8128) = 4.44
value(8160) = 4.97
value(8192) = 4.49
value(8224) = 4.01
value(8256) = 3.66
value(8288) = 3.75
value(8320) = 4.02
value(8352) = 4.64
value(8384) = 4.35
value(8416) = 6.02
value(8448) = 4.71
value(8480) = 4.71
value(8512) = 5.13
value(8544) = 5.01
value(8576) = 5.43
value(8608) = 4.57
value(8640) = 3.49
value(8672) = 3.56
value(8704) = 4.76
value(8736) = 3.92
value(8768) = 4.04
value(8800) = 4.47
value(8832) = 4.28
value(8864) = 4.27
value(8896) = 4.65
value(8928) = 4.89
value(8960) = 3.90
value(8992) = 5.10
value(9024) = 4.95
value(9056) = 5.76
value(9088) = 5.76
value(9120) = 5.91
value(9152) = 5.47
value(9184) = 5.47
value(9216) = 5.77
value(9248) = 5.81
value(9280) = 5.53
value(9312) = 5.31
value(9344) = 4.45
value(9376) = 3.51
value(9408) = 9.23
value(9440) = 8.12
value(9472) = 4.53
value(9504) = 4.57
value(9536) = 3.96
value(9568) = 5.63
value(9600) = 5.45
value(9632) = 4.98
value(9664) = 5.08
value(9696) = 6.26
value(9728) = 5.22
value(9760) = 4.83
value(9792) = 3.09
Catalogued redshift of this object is 1.01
